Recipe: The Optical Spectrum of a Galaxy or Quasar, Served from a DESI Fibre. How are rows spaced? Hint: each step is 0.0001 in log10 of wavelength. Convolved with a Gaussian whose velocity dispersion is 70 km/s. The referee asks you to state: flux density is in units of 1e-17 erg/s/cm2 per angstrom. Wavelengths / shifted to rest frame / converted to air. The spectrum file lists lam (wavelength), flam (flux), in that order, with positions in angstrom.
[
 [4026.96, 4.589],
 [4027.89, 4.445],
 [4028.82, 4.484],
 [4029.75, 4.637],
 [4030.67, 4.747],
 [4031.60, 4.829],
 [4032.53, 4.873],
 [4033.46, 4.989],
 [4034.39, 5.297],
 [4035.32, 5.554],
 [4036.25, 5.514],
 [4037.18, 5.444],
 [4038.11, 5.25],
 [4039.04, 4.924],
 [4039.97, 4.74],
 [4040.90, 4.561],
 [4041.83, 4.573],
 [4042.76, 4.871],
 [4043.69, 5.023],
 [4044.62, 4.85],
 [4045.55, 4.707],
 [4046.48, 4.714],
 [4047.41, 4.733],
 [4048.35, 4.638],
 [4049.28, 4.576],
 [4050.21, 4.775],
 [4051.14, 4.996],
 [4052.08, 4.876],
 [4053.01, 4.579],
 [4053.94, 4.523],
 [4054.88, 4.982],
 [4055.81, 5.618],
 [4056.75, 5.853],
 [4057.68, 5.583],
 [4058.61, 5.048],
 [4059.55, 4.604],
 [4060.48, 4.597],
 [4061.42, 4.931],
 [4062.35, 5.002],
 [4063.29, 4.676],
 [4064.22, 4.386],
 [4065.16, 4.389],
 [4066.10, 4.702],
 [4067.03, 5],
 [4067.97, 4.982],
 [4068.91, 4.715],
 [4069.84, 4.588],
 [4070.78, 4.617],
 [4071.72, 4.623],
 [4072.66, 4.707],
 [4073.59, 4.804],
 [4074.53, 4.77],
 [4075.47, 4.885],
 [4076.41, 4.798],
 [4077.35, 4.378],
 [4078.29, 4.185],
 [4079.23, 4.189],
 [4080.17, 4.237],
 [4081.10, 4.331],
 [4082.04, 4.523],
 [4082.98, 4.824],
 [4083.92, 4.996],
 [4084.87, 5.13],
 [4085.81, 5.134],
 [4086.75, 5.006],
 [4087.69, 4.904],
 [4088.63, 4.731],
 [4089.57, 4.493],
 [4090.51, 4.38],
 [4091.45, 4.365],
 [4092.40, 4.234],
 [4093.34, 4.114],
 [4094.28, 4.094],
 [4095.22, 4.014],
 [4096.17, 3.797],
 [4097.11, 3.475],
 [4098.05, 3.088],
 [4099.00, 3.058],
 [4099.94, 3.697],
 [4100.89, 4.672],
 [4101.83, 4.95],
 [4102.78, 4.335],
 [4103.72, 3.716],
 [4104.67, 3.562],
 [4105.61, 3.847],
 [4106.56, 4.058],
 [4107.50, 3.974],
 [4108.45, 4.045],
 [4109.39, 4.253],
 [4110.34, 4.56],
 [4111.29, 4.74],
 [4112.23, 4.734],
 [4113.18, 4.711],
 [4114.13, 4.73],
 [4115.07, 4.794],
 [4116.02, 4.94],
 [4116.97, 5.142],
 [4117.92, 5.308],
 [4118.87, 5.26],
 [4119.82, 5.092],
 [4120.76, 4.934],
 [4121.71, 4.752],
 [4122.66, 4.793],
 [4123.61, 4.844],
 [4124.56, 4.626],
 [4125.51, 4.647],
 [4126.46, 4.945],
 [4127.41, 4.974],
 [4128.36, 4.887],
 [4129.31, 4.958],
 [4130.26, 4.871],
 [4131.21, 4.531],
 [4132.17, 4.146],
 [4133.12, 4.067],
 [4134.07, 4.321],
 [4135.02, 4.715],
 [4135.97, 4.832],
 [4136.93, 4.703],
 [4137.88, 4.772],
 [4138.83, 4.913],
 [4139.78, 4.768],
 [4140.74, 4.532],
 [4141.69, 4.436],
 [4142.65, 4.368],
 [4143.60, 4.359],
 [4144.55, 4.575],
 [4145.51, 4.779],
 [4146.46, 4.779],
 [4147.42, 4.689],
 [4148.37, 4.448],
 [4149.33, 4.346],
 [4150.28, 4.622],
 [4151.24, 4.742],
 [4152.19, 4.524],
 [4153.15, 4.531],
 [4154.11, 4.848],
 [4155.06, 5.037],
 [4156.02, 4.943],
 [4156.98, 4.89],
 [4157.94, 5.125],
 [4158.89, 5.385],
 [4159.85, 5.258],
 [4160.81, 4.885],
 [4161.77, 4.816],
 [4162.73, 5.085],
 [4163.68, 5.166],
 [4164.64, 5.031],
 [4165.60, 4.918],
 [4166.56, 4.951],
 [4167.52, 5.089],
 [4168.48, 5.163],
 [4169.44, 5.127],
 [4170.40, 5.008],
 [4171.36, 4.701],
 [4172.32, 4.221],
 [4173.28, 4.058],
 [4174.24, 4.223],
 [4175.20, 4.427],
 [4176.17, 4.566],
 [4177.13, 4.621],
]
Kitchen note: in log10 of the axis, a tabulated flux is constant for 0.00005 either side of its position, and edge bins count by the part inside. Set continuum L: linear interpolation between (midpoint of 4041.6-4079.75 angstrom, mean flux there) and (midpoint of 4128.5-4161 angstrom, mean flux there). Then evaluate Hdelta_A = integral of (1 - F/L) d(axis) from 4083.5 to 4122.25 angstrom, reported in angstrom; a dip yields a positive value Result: 2.5 angstrom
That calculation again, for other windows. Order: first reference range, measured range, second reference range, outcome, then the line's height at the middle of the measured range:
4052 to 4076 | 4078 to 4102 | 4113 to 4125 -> 2.7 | 4.88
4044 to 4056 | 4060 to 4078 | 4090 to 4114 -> -0.6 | 4.55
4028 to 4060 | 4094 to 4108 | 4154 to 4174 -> 3.0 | 4.93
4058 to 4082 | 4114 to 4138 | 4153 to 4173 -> 0.2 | 4.84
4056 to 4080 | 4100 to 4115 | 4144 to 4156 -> 1.3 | 4.72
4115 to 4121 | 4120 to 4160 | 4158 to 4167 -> 2.8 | 5.08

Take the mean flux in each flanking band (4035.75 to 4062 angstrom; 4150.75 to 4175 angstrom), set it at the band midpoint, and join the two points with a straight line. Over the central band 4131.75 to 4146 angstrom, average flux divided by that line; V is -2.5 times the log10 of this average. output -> 0.07 mag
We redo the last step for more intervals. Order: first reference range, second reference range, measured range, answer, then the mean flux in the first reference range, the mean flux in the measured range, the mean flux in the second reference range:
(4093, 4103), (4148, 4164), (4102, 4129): -0.10 mag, 3.92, 4.62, 4.86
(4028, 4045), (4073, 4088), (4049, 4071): -0.01 mag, 4.94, 4.86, 4.69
